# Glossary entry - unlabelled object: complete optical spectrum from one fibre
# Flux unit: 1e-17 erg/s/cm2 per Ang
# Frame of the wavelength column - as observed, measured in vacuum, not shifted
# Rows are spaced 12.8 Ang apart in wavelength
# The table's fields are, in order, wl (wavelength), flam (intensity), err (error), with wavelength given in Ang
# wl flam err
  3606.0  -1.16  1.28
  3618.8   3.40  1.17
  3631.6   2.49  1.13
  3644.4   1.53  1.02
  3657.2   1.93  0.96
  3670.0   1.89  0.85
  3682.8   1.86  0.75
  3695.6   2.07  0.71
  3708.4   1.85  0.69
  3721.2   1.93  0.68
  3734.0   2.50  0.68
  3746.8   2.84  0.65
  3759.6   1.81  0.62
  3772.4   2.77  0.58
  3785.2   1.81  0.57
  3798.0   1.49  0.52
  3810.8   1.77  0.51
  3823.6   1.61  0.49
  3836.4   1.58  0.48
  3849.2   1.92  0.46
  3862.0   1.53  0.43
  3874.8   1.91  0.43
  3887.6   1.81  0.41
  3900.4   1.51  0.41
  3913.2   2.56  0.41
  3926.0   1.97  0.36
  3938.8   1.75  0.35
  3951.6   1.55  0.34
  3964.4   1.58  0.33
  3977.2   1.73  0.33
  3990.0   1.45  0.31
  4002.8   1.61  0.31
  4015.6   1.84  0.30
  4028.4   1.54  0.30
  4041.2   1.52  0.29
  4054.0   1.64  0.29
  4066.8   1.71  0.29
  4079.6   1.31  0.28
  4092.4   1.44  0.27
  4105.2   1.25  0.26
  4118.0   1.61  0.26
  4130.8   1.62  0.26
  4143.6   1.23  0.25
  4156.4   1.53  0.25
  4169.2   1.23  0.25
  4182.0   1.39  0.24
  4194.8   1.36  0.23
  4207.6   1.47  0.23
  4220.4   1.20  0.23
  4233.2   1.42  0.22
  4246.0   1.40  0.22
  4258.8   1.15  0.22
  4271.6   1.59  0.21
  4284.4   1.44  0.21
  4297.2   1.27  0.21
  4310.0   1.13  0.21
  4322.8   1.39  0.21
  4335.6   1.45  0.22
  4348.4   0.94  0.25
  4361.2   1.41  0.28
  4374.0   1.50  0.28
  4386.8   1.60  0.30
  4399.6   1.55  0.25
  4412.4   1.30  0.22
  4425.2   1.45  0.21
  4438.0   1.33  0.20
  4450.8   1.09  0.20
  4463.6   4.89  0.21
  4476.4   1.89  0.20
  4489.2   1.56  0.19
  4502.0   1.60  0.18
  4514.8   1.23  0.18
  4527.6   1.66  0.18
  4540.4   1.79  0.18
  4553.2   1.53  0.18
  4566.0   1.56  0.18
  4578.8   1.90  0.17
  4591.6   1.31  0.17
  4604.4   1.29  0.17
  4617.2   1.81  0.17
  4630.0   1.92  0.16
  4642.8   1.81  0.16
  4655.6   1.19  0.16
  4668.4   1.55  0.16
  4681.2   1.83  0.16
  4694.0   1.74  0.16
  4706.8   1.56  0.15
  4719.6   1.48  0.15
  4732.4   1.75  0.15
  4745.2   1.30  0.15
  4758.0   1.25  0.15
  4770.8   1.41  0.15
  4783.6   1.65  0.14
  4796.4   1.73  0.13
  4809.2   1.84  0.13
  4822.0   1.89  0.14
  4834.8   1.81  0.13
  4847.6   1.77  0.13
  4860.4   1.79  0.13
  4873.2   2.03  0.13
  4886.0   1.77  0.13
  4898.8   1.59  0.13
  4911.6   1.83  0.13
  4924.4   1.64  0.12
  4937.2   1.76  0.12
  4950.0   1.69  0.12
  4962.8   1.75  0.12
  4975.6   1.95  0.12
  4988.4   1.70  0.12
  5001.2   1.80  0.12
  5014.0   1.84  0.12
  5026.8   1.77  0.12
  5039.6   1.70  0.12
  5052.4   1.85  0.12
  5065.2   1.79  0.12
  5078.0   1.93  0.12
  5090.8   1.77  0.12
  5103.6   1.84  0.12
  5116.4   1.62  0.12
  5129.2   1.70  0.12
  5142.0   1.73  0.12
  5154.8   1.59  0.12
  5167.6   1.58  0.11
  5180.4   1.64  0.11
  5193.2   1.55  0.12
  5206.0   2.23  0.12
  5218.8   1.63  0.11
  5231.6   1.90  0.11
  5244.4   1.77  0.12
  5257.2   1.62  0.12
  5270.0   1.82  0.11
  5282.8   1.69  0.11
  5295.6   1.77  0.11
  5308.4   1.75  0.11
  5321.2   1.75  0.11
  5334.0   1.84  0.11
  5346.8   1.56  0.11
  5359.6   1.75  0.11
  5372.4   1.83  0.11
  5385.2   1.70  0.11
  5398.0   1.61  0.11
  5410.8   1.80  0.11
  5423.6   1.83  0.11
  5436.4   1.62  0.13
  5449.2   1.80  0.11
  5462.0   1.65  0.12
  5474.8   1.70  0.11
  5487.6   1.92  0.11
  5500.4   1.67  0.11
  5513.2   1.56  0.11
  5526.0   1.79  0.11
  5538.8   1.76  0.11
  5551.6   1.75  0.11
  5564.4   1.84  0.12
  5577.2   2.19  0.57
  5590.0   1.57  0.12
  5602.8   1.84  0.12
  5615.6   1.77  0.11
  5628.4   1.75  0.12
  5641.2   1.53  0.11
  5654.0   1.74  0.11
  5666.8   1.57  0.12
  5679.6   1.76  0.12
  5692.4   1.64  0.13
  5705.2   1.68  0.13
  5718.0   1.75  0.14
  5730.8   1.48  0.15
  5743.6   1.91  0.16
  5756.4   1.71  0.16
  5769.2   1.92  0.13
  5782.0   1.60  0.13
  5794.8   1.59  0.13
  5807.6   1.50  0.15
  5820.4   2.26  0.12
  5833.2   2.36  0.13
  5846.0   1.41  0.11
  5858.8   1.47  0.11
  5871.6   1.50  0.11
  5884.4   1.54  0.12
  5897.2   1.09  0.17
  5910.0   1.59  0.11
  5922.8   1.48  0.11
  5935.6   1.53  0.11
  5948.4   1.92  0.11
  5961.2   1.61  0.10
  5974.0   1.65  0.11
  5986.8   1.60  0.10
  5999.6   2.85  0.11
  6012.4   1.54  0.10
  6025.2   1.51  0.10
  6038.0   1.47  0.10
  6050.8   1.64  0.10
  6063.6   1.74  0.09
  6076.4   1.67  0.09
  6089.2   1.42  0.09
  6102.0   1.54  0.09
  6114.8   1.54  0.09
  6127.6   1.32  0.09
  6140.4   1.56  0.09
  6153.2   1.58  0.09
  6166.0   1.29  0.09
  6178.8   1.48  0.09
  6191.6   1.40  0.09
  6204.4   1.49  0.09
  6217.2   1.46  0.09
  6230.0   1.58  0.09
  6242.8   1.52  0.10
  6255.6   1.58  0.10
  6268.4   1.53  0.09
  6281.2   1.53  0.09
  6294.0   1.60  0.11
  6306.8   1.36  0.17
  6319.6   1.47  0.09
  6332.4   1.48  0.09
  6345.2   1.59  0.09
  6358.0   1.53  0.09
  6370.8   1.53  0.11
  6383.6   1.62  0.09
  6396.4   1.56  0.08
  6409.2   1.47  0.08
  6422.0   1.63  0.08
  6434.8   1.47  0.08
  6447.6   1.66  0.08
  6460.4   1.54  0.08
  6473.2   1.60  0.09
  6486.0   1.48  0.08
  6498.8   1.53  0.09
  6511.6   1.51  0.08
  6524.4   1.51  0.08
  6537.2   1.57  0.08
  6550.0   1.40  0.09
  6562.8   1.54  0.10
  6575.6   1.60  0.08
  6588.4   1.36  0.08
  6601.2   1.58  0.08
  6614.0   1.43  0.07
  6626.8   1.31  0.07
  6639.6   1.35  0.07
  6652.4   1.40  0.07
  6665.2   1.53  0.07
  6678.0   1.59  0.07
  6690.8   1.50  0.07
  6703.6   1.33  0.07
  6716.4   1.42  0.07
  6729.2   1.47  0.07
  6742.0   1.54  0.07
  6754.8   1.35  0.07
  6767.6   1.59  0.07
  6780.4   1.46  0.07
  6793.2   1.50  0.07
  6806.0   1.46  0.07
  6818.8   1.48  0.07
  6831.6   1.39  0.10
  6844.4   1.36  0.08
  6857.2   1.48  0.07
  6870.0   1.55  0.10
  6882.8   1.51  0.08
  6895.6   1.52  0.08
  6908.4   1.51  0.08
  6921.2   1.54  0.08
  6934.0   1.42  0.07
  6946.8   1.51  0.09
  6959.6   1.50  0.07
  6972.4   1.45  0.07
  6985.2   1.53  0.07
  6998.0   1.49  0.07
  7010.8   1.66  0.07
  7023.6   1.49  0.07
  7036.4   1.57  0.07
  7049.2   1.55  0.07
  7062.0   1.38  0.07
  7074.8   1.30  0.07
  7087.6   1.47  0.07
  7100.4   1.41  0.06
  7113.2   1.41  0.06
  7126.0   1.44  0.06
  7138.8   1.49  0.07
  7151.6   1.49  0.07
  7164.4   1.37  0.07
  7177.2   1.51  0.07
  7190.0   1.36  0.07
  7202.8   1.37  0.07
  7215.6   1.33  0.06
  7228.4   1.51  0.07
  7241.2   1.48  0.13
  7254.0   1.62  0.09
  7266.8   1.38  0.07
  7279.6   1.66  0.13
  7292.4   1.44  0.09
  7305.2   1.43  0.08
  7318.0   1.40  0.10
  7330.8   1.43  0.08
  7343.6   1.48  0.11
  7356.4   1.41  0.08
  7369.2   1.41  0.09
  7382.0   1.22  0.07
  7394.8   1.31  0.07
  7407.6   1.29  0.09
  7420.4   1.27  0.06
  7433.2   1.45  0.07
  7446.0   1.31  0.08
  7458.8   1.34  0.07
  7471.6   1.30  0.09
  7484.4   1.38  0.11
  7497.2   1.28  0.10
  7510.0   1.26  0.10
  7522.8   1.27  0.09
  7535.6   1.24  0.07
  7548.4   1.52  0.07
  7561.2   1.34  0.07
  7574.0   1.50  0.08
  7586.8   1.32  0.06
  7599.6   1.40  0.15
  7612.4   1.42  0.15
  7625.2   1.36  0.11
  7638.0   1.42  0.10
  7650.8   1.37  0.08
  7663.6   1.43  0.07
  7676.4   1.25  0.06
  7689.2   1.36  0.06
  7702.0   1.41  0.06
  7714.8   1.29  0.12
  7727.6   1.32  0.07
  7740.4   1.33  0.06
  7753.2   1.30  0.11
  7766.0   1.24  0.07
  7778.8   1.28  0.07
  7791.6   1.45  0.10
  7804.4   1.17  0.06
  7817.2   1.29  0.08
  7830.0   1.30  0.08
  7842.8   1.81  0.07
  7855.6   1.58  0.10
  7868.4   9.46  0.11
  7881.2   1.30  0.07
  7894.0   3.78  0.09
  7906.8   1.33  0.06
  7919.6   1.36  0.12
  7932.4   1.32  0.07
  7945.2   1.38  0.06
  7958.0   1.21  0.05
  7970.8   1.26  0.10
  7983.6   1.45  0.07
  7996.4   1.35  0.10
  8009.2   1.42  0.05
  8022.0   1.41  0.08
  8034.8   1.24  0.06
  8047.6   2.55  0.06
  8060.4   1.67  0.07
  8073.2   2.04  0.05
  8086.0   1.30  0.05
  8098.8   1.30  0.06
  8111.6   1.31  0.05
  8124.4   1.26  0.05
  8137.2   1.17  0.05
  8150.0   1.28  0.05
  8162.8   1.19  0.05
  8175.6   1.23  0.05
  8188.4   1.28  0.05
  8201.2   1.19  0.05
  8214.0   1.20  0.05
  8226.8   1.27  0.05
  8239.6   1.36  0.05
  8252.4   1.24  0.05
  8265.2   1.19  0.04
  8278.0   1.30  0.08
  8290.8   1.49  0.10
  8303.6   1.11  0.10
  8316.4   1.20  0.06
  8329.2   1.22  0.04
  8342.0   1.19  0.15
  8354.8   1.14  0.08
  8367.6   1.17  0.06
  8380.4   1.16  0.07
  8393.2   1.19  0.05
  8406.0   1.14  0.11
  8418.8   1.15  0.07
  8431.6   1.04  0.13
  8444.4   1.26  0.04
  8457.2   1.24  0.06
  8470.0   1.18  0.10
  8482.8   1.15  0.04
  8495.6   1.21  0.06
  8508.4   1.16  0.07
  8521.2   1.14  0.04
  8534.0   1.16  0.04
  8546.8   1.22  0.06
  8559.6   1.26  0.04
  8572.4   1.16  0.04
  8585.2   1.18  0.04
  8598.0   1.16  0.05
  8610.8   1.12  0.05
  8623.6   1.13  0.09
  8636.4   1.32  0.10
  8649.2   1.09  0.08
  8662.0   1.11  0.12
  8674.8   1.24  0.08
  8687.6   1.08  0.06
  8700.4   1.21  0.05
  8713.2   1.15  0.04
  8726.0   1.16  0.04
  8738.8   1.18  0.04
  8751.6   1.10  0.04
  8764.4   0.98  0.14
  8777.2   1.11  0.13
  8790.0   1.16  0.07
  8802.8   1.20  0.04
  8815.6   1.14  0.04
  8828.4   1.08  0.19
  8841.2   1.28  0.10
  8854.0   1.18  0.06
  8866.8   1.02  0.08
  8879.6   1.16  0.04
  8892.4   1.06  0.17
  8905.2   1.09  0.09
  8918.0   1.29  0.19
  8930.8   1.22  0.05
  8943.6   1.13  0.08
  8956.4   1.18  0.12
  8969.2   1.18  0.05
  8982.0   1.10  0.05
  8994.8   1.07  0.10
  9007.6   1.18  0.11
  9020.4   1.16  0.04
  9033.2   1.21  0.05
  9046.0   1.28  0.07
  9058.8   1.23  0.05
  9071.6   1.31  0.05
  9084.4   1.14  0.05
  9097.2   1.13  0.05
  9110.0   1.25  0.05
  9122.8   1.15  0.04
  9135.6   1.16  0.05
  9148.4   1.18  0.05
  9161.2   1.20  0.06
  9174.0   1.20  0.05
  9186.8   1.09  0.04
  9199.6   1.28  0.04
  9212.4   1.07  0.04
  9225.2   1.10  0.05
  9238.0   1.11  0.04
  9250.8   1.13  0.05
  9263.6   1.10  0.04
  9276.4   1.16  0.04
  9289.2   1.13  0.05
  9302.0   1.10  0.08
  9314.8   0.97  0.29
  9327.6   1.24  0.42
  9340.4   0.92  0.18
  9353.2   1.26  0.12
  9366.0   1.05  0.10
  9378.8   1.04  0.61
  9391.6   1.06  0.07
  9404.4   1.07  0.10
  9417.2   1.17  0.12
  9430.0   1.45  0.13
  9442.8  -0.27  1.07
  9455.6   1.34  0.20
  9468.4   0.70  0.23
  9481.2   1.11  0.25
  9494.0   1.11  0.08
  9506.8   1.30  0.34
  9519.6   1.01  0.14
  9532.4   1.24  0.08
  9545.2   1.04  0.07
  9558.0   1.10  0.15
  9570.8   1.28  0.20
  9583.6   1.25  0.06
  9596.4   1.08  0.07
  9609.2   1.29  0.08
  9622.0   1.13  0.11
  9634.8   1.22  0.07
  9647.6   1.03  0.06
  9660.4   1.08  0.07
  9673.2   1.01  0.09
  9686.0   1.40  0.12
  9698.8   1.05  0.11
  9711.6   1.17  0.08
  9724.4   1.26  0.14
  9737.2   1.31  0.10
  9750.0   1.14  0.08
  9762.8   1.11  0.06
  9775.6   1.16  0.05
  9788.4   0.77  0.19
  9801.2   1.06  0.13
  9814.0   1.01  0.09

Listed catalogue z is 0.198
